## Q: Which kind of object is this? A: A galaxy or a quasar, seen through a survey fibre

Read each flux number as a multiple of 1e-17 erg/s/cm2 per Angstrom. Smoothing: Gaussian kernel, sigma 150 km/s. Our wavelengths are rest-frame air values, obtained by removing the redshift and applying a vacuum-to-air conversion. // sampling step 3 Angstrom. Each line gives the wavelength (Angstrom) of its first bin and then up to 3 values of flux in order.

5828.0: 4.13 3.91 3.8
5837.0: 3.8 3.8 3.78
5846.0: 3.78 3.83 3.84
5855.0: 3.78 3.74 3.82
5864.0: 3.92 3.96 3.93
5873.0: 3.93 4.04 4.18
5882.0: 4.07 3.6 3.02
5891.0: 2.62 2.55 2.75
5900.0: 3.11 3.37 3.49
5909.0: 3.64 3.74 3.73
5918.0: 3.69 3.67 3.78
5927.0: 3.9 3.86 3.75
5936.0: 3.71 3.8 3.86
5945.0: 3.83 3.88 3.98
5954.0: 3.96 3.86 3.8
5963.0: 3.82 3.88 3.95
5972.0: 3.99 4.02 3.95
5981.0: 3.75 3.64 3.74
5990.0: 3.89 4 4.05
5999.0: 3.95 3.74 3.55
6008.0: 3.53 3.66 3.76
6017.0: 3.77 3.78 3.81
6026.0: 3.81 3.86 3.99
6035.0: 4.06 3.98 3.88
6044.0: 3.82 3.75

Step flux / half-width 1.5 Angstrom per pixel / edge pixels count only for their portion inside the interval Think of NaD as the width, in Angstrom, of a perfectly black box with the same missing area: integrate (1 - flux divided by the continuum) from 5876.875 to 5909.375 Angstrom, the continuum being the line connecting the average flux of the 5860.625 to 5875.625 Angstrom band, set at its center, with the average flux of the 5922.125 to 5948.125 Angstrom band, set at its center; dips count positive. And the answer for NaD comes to 4.81 Angstrom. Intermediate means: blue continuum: 3.93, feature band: 3.31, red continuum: 3.81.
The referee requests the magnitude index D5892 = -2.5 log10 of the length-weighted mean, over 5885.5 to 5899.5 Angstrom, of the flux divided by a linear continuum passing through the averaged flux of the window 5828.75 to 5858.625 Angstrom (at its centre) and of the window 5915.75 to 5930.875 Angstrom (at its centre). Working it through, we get 0.32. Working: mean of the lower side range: 3.82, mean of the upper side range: 3.77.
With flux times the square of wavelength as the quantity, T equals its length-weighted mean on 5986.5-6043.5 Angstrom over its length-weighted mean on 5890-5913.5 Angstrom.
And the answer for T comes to 1.3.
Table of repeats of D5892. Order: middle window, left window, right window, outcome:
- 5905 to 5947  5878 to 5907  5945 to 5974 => -0.052 mag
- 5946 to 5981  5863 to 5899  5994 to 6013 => -0.065 mag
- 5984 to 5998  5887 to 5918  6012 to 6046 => -0.063 mag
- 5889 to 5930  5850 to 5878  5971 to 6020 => 0.138 mag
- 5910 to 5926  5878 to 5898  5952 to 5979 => -0.066 mag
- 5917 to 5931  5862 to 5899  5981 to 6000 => -0.031 mag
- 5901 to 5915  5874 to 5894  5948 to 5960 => 0.028 mag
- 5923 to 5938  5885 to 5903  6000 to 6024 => -0.199 mag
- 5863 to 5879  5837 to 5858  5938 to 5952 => -0.046 mag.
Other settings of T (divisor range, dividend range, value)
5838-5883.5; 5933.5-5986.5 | 1.03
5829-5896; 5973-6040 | 1.09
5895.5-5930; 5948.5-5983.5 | 1.12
